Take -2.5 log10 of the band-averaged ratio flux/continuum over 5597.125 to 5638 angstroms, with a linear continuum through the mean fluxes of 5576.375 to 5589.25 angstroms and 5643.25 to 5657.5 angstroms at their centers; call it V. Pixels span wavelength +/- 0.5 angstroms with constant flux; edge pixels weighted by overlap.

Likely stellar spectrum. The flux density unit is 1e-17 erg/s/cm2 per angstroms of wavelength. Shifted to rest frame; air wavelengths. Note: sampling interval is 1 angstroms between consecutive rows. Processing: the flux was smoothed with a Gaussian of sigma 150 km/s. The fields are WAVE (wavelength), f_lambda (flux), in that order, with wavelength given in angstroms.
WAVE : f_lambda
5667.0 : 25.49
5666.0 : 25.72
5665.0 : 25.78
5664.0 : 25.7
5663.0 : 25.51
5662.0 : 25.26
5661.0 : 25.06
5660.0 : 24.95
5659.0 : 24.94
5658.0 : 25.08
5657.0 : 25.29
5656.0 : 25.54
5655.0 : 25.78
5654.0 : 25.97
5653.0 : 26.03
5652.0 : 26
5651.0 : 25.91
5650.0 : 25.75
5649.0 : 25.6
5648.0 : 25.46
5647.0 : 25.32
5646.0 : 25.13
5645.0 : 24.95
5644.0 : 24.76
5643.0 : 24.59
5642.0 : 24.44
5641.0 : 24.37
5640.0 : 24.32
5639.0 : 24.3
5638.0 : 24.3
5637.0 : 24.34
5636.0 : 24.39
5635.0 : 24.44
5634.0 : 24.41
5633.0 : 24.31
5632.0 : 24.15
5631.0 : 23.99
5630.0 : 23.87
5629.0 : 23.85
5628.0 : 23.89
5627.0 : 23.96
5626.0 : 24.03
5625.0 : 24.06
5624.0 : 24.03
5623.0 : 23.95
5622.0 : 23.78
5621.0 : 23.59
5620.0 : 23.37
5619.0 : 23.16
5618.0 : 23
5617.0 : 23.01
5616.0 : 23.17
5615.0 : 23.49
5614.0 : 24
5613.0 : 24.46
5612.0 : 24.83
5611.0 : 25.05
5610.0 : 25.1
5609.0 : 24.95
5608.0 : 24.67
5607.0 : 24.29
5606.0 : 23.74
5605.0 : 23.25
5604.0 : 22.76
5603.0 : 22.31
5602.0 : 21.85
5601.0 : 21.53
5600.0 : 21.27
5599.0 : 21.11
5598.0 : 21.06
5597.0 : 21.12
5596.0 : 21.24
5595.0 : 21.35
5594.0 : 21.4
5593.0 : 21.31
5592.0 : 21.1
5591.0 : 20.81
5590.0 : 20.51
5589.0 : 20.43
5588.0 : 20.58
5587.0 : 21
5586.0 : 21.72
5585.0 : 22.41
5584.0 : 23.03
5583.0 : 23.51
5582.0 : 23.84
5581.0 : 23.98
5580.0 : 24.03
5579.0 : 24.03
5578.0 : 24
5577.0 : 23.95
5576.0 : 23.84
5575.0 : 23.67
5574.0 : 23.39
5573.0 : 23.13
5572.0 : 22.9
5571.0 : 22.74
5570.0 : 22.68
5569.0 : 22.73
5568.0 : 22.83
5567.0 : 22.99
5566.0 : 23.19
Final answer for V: 0.03 mag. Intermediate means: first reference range 22.9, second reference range 25.5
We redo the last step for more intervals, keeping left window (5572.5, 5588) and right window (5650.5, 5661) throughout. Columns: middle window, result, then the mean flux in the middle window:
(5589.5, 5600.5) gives 0.12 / 21.1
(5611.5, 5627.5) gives 0.03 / 23.7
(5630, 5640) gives 0.03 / 24.3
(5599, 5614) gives 0.02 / 23.5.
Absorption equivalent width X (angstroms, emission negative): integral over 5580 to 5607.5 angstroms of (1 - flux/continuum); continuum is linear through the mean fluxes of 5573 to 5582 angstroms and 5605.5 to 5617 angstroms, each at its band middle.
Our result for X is 2.4 angstroms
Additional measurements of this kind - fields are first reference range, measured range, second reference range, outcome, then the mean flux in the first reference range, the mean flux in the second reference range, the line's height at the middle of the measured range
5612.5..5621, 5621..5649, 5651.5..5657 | 0.3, 23.5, 25.8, 24.6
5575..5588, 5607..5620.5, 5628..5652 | 0.0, 23.2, 24.7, 24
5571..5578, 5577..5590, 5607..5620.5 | 0.5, 23.5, 24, 23.6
